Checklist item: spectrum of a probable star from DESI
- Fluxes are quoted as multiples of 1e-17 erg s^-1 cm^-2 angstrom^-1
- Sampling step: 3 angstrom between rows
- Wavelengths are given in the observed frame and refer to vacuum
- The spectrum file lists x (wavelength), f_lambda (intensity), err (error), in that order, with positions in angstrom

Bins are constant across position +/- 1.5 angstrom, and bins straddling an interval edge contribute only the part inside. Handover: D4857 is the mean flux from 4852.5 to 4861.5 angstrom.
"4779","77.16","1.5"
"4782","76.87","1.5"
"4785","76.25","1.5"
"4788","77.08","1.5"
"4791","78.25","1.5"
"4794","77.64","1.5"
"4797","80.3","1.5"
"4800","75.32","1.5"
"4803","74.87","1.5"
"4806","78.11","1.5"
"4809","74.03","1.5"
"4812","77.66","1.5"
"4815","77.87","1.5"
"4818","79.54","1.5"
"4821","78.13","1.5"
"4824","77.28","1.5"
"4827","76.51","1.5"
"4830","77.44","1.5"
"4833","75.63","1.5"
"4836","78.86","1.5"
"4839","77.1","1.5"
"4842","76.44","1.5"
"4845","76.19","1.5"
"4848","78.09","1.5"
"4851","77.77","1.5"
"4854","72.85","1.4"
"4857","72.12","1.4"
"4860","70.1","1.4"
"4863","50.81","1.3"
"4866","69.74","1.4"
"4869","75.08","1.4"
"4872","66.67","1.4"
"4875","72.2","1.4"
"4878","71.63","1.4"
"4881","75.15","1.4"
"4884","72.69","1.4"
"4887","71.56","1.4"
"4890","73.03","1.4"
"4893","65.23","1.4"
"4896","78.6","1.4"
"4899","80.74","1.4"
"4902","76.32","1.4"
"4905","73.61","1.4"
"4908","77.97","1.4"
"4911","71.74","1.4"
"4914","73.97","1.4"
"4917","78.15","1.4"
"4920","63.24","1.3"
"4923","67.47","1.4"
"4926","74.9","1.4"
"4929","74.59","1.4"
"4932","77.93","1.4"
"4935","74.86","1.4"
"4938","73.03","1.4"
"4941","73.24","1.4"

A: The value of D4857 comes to 71.7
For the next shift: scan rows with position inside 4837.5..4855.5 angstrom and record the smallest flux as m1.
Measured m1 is 72.85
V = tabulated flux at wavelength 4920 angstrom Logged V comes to 63.24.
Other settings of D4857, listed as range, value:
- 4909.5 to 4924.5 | 70.9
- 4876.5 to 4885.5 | 73.2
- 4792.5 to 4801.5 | 77.8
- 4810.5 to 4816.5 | 77.8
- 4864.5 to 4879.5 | 71.1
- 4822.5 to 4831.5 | 77.1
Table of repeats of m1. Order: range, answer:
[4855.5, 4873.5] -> 50.81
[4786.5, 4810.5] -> 74.03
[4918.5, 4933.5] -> 63.24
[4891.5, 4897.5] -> 65.23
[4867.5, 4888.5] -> 66.67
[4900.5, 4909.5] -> 73.61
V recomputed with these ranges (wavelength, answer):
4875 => 72.2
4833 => 75.63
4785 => 76.25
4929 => 74.59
